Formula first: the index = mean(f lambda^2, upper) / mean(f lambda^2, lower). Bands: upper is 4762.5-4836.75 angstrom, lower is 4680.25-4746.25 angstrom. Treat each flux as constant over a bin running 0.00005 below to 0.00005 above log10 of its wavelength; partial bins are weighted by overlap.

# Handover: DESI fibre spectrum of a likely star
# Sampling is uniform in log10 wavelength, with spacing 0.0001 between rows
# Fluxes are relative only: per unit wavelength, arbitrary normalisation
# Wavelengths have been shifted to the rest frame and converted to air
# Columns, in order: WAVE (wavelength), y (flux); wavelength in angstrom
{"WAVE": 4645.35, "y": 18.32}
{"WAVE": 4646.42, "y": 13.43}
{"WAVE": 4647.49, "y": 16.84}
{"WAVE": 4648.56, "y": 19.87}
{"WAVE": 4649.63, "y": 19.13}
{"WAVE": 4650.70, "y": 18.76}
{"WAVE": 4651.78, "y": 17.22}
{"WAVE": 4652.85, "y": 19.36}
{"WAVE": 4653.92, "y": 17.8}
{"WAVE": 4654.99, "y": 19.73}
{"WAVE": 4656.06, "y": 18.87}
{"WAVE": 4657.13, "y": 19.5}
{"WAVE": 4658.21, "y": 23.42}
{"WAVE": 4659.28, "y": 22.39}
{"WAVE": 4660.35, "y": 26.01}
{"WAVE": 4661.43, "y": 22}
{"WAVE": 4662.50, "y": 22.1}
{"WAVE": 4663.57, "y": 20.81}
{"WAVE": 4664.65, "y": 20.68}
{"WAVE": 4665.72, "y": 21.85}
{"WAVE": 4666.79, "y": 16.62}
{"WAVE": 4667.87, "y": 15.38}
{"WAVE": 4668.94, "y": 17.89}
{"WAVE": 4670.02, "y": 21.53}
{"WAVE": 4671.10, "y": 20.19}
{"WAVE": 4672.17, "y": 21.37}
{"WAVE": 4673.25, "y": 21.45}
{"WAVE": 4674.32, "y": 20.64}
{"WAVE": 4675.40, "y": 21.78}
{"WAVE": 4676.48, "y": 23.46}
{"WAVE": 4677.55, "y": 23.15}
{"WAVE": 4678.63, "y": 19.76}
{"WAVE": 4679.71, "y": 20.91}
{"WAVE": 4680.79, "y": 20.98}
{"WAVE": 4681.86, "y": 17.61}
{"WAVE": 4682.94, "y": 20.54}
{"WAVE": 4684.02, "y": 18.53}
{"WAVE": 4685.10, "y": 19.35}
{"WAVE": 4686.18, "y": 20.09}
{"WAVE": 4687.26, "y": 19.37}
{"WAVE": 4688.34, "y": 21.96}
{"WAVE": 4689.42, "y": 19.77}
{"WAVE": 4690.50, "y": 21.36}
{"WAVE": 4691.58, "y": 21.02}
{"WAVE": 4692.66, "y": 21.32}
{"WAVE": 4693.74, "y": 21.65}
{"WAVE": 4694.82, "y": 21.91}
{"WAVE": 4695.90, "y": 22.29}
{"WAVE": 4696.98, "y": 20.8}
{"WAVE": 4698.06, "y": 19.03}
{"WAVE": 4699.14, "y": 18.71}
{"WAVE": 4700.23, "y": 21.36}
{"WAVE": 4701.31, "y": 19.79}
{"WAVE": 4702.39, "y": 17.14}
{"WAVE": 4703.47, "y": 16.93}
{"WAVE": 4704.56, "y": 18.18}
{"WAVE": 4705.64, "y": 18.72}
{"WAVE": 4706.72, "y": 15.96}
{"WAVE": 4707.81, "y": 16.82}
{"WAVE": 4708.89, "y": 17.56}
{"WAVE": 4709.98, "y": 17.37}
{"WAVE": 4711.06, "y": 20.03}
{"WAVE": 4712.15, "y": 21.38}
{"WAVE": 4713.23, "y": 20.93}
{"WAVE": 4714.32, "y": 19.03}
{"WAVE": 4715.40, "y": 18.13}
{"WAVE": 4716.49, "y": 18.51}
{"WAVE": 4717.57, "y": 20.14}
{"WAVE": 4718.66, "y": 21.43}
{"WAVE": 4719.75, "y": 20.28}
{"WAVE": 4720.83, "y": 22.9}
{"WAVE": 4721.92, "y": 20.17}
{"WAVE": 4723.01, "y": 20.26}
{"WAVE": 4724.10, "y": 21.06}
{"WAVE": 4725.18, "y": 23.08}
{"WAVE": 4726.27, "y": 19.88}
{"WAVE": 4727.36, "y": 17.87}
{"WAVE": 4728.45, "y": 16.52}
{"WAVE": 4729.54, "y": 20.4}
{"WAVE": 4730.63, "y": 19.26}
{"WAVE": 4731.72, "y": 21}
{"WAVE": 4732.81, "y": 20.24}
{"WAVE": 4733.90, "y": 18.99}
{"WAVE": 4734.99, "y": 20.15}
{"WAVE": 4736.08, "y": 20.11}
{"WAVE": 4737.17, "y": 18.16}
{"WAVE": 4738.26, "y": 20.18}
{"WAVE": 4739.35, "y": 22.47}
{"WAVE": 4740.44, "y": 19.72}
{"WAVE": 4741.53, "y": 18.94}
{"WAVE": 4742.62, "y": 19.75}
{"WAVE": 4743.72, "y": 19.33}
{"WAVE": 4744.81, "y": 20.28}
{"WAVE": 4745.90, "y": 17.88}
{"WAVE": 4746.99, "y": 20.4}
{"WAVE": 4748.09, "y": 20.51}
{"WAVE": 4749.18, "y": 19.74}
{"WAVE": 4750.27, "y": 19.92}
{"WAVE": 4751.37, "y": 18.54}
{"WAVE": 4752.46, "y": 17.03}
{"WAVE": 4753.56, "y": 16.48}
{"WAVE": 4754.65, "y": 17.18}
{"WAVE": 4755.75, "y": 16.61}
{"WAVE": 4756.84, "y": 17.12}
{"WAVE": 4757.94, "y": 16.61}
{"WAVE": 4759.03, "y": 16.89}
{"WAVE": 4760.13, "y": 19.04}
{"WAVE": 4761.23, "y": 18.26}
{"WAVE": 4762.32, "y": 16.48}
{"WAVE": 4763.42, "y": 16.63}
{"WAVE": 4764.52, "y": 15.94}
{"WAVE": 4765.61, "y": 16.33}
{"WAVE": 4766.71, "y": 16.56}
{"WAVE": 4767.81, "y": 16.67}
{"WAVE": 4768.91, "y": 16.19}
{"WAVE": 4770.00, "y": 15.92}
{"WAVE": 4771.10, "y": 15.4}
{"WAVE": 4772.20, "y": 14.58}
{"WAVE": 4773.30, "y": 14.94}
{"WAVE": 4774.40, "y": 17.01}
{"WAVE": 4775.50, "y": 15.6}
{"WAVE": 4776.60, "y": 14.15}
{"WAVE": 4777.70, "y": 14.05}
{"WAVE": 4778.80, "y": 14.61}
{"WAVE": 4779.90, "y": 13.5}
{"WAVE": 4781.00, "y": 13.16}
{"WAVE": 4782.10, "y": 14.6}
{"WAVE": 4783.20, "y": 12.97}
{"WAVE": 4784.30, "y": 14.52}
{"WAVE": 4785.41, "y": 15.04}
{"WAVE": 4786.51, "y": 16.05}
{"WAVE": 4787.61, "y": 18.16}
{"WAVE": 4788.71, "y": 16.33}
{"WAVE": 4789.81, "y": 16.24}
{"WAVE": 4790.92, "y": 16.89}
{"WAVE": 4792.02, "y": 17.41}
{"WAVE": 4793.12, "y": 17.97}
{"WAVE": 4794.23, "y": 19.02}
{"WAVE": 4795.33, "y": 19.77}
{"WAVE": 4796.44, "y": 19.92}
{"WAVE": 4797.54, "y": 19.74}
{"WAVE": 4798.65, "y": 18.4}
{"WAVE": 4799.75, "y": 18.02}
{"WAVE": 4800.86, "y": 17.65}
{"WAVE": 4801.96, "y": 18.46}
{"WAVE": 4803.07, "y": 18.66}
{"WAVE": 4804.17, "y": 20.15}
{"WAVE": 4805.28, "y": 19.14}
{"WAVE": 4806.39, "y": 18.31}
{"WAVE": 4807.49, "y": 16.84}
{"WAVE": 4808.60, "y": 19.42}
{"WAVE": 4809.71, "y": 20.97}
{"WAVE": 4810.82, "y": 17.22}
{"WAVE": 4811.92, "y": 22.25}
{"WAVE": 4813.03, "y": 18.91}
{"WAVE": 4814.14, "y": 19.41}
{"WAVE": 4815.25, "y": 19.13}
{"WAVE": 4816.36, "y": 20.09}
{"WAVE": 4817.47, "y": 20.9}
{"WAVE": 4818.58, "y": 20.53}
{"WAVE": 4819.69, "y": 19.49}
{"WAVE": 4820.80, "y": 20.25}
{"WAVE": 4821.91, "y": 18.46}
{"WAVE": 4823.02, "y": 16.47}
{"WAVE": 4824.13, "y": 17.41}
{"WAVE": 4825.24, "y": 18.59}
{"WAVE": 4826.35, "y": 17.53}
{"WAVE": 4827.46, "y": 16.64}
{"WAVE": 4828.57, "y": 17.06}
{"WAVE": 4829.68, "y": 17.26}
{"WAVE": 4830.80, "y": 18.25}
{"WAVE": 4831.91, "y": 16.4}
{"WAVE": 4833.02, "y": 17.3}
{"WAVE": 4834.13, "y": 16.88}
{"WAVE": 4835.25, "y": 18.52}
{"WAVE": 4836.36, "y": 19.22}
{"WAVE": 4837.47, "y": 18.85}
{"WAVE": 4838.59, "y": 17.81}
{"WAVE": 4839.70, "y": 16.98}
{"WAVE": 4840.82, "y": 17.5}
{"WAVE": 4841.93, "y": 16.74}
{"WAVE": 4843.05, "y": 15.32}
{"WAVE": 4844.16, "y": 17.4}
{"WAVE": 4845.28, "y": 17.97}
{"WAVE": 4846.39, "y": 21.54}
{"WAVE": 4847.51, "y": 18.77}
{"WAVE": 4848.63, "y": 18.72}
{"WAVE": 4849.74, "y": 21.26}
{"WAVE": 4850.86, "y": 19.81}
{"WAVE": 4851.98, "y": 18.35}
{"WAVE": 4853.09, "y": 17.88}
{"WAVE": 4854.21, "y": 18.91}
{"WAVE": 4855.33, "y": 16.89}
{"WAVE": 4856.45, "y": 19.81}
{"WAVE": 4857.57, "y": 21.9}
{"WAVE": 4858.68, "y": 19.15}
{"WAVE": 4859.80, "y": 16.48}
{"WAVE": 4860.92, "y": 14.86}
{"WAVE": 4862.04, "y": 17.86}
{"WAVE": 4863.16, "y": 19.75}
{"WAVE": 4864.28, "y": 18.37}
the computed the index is 0.91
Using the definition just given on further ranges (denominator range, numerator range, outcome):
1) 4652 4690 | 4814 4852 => 0.96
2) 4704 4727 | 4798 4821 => 1.02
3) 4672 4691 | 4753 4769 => 0.85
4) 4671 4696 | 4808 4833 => 0.95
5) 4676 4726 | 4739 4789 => 0.87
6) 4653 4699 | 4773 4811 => 0.87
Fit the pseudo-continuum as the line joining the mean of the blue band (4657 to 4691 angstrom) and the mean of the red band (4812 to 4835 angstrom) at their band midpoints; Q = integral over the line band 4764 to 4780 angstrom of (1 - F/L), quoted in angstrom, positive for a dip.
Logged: 3.11 angstrom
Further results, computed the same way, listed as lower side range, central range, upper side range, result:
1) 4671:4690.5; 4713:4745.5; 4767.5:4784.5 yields -4.2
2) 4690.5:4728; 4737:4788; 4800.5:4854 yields 5.9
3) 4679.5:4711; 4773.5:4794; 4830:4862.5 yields 3.5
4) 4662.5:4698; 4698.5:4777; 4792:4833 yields 4.8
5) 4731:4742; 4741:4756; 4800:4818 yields 0.8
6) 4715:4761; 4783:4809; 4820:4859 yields 1.3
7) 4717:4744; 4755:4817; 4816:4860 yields 6.6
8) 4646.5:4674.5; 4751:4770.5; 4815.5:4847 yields 2.0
